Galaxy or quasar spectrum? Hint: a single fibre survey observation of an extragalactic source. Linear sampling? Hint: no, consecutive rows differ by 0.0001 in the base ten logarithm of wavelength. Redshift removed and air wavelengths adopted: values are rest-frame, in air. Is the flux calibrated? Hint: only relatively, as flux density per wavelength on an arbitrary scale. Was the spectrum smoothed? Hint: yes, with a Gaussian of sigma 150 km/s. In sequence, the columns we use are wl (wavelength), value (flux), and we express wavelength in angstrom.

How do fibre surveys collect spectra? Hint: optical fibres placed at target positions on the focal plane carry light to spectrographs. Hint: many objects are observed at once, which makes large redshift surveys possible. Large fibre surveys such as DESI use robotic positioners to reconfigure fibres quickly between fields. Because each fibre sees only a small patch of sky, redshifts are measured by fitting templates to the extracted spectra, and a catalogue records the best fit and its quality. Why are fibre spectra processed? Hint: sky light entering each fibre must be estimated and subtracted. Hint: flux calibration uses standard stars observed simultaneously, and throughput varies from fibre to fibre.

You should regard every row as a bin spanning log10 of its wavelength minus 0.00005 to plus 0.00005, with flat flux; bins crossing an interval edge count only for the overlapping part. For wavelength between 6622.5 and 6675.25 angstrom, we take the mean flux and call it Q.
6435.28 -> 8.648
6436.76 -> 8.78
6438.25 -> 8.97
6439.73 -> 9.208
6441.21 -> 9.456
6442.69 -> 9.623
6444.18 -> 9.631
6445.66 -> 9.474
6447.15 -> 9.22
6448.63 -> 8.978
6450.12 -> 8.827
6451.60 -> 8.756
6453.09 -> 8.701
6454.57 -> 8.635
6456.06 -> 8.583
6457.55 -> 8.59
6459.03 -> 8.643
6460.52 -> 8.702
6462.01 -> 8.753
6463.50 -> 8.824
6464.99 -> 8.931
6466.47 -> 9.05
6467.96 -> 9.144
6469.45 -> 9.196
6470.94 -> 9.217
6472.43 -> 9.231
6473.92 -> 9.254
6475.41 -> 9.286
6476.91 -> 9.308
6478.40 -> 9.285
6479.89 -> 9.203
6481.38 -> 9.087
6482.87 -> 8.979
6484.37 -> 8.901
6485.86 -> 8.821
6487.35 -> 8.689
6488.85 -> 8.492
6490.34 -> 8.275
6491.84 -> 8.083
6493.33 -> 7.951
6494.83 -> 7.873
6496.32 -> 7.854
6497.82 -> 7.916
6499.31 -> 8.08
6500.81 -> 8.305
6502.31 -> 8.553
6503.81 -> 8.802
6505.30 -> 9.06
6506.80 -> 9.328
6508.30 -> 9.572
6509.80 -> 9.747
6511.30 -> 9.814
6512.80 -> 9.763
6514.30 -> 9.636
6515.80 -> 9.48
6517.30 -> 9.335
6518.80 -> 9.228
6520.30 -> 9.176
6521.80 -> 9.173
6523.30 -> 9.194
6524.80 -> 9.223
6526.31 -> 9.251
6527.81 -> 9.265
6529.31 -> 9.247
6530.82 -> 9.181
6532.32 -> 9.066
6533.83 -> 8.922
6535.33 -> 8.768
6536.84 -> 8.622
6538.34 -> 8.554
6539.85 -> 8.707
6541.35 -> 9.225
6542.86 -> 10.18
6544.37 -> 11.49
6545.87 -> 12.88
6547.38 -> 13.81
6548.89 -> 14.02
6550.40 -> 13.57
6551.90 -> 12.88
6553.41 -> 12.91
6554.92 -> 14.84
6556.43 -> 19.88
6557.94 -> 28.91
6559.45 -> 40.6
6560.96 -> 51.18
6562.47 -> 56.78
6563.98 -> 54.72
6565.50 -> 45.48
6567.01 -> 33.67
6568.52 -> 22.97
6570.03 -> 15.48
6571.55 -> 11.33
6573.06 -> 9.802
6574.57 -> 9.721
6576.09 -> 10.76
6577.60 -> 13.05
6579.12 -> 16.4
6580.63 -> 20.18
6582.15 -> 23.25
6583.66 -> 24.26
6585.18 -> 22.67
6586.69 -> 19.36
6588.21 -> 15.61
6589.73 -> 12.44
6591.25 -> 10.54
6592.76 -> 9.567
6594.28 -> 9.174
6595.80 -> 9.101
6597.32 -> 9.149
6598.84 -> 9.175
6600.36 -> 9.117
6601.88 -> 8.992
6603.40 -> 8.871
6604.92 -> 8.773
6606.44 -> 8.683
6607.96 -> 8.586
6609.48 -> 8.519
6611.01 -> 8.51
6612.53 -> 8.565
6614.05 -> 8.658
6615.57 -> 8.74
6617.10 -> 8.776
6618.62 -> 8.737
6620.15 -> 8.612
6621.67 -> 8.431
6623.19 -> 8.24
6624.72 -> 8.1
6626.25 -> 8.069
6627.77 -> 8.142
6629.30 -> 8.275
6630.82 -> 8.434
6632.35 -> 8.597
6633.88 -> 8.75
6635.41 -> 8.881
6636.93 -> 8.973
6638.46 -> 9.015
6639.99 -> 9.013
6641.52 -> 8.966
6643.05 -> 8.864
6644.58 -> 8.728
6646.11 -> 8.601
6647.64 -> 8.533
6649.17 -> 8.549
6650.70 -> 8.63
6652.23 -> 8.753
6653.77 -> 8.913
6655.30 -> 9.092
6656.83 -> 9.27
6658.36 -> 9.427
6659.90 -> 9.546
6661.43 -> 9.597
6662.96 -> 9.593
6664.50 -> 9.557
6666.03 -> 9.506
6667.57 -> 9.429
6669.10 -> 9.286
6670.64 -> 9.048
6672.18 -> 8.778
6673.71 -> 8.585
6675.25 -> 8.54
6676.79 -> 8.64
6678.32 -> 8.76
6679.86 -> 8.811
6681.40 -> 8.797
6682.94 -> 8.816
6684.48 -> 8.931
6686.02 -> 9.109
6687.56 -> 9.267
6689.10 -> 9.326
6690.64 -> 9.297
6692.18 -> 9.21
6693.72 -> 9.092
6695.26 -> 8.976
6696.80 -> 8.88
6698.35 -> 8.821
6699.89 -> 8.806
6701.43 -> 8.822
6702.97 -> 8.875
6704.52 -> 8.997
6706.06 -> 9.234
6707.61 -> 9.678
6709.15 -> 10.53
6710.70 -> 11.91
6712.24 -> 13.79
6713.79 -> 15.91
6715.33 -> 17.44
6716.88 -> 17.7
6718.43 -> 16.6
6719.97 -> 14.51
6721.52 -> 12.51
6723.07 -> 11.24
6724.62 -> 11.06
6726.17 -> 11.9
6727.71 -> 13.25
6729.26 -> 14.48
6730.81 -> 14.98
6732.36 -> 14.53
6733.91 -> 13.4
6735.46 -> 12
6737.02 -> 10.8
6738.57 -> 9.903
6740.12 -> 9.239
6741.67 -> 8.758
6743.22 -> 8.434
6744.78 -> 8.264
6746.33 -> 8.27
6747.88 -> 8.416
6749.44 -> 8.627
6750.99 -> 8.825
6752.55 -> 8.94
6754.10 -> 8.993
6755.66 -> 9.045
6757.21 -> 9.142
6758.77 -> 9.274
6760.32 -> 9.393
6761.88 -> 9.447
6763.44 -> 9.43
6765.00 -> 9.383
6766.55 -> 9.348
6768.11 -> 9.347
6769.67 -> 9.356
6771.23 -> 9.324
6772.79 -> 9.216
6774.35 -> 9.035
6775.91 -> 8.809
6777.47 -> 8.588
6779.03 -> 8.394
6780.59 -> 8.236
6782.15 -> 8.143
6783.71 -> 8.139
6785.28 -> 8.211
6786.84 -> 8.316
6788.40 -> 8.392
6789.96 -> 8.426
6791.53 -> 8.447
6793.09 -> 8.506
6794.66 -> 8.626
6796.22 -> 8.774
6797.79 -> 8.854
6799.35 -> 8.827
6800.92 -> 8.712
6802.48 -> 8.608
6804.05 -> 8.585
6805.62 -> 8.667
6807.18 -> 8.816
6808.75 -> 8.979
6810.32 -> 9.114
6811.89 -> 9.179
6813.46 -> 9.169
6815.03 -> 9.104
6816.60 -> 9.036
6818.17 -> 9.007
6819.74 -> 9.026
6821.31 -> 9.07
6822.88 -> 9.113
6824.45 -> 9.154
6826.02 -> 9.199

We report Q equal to 8.87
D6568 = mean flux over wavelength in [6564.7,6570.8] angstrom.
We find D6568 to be 29.5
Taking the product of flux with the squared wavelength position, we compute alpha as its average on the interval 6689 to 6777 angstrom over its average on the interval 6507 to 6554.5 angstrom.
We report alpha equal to 1.1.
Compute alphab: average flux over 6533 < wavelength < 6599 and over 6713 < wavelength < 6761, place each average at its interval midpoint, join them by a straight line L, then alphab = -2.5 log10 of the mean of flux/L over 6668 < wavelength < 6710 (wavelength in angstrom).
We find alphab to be 0.43 mag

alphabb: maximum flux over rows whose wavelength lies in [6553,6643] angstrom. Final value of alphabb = 56.78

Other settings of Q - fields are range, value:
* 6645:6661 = 8.94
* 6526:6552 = 10.4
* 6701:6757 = 11.4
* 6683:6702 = 9.04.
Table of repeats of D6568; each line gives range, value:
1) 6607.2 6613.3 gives 8.54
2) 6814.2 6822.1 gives 9.05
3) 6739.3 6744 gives 8.83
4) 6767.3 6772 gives 9.33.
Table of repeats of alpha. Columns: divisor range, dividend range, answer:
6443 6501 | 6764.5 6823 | 1.10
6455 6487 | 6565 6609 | 1.70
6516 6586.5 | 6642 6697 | 0.54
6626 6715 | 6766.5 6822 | 0.98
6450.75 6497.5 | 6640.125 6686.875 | 1.09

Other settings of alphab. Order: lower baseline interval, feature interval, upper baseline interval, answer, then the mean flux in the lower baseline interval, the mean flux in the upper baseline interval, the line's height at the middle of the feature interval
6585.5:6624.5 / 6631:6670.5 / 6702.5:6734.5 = 0.226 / 9.84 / 13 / 11.1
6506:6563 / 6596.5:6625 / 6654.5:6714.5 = 0.319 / 13.9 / 9.5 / 11.7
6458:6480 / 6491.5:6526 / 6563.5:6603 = 0.310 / 9.06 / 17.2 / 11.9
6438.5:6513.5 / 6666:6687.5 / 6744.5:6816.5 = -0.008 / 8.91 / 8.83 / 8.86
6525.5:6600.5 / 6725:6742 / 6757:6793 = -0.159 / 17.3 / 8.85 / 10.5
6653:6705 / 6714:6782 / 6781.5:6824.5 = -0.196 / 9.07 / 8.74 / 8.89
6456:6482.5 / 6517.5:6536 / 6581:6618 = 0.119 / 9.03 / 11.7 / 10.2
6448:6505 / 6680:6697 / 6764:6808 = -0.041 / 8.73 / 8.72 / 8.72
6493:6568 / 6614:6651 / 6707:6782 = 0.445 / 15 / 10.8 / 13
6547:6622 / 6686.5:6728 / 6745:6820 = 0.052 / 17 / 8.84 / 11.9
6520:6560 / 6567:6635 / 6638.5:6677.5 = -0.073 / 12.6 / 9.02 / 10.7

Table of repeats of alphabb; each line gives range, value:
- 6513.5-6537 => 9.636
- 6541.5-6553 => 14.02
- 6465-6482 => 9.308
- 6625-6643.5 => 9.015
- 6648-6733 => 17.7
